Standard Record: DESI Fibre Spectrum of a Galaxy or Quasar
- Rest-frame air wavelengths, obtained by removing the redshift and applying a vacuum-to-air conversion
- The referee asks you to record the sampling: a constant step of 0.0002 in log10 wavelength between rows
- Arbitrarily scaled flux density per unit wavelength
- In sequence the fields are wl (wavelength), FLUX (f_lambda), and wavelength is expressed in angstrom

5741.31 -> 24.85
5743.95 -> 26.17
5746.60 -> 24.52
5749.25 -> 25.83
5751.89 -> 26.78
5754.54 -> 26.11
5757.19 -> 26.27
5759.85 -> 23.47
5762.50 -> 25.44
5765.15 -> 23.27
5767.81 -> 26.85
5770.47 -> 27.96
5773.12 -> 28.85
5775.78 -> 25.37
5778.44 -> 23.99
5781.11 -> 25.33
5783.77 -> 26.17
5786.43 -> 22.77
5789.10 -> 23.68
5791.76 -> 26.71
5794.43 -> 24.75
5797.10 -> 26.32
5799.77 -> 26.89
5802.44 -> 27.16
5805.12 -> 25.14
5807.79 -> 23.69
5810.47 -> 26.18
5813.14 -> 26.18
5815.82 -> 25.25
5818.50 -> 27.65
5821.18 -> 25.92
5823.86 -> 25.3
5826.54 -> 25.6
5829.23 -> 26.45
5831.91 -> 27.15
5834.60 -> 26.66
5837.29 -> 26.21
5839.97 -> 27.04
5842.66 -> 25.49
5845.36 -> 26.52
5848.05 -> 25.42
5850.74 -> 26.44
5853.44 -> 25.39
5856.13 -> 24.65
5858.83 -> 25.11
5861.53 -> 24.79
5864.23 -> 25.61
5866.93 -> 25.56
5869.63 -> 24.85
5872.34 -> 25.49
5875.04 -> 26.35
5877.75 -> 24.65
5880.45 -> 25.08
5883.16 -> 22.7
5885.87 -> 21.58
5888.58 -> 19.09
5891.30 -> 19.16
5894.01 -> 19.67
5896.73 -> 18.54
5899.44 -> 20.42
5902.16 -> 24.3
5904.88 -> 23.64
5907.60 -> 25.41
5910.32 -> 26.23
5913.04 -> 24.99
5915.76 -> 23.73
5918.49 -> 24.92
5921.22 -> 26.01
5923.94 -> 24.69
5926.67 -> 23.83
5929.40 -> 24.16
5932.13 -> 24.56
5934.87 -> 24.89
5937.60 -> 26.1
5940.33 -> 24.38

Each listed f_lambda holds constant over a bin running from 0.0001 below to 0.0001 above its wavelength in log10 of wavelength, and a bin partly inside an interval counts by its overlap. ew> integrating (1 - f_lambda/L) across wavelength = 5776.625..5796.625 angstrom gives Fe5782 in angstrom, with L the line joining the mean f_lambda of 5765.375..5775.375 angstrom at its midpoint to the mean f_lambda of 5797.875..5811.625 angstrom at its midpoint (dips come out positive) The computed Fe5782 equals 1.3 angstrom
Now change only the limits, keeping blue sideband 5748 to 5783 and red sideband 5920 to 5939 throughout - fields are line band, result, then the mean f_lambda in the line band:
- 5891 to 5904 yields 2.3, 20.6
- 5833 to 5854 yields -0.7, 26.2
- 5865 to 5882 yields -0.1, 25.3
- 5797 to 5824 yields -0.4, 26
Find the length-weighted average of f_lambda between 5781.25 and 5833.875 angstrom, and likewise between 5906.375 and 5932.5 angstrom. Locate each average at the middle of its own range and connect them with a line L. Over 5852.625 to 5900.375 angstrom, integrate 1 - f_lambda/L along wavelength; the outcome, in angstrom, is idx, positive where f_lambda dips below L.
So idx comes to 3.7 angstrom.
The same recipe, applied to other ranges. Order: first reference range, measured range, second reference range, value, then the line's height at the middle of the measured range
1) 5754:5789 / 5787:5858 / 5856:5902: -4.5 angstrom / 24.3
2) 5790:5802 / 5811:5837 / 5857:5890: -0.8 angstrom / 25.5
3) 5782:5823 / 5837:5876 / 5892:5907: -3.9 angstrom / 23.3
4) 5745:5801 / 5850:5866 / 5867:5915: -1.0 angstrom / 23.8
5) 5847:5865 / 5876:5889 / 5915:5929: 1.1 angstrom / 25.1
